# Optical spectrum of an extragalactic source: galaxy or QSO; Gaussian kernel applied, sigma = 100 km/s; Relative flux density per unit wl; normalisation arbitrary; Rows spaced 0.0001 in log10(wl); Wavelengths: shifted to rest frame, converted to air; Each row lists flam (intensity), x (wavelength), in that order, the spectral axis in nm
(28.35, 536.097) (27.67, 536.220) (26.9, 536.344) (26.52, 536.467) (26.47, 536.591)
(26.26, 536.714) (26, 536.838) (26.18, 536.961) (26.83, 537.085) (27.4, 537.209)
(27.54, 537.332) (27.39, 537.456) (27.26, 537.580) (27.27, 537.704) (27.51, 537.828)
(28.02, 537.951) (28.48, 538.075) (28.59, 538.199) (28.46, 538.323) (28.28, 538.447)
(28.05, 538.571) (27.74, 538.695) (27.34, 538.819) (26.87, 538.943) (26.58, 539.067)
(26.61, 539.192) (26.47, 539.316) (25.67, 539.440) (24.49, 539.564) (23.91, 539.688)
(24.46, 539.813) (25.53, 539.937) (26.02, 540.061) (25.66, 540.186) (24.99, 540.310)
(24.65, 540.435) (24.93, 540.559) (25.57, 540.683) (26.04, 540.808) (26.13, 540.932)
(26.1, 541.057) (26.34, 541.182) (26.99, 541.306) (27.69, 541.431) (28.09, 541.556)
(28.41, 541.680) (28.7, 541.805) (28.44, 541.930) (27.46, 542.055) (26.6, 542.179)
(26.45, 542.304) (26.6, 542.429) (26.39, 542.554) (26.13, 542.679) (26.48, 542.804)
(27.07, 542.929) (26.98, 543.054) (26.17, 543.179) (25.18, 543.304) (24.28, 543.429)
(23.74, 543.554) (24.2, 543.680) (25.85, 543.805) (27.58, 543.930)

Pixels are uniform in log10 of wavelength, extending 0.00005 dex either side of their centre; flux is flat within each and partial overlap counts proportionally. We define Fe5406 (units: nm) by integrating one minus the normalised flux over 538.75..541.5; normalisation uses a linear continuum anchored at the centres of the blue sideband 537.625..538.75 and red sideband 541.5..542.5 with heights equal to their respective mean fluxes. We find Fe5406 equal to 0.19 nm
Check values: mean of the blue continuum 28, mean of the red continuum 27.6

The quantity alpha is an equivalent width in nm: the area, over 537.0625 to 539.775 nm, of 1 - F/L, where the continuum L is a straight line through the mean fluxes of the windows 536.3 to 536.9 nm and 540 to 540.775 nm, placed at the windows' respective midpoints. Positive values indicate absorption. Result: -0.125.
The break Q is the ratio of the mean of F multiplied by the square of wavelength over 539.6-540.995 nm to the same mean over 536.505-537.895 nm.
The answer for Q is 0.95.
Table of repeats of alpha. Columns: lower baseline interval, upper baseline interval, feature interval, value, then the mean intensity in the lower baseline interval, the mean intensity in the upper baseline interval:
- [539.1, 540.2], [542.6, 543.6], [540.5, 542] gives -0.08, 25.4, 25.8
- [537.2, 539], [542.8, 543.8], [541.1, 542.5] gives -0.07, 27.8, 25.5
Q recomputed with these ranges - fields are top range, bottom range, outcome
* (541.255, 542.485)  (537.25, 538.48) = 1.00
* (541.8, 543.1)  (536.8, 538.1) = 1.01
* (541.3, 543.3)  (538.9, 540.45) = 1.07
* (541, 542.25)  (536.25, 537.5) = 1.05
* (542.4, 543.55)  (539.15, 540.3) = 1.04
